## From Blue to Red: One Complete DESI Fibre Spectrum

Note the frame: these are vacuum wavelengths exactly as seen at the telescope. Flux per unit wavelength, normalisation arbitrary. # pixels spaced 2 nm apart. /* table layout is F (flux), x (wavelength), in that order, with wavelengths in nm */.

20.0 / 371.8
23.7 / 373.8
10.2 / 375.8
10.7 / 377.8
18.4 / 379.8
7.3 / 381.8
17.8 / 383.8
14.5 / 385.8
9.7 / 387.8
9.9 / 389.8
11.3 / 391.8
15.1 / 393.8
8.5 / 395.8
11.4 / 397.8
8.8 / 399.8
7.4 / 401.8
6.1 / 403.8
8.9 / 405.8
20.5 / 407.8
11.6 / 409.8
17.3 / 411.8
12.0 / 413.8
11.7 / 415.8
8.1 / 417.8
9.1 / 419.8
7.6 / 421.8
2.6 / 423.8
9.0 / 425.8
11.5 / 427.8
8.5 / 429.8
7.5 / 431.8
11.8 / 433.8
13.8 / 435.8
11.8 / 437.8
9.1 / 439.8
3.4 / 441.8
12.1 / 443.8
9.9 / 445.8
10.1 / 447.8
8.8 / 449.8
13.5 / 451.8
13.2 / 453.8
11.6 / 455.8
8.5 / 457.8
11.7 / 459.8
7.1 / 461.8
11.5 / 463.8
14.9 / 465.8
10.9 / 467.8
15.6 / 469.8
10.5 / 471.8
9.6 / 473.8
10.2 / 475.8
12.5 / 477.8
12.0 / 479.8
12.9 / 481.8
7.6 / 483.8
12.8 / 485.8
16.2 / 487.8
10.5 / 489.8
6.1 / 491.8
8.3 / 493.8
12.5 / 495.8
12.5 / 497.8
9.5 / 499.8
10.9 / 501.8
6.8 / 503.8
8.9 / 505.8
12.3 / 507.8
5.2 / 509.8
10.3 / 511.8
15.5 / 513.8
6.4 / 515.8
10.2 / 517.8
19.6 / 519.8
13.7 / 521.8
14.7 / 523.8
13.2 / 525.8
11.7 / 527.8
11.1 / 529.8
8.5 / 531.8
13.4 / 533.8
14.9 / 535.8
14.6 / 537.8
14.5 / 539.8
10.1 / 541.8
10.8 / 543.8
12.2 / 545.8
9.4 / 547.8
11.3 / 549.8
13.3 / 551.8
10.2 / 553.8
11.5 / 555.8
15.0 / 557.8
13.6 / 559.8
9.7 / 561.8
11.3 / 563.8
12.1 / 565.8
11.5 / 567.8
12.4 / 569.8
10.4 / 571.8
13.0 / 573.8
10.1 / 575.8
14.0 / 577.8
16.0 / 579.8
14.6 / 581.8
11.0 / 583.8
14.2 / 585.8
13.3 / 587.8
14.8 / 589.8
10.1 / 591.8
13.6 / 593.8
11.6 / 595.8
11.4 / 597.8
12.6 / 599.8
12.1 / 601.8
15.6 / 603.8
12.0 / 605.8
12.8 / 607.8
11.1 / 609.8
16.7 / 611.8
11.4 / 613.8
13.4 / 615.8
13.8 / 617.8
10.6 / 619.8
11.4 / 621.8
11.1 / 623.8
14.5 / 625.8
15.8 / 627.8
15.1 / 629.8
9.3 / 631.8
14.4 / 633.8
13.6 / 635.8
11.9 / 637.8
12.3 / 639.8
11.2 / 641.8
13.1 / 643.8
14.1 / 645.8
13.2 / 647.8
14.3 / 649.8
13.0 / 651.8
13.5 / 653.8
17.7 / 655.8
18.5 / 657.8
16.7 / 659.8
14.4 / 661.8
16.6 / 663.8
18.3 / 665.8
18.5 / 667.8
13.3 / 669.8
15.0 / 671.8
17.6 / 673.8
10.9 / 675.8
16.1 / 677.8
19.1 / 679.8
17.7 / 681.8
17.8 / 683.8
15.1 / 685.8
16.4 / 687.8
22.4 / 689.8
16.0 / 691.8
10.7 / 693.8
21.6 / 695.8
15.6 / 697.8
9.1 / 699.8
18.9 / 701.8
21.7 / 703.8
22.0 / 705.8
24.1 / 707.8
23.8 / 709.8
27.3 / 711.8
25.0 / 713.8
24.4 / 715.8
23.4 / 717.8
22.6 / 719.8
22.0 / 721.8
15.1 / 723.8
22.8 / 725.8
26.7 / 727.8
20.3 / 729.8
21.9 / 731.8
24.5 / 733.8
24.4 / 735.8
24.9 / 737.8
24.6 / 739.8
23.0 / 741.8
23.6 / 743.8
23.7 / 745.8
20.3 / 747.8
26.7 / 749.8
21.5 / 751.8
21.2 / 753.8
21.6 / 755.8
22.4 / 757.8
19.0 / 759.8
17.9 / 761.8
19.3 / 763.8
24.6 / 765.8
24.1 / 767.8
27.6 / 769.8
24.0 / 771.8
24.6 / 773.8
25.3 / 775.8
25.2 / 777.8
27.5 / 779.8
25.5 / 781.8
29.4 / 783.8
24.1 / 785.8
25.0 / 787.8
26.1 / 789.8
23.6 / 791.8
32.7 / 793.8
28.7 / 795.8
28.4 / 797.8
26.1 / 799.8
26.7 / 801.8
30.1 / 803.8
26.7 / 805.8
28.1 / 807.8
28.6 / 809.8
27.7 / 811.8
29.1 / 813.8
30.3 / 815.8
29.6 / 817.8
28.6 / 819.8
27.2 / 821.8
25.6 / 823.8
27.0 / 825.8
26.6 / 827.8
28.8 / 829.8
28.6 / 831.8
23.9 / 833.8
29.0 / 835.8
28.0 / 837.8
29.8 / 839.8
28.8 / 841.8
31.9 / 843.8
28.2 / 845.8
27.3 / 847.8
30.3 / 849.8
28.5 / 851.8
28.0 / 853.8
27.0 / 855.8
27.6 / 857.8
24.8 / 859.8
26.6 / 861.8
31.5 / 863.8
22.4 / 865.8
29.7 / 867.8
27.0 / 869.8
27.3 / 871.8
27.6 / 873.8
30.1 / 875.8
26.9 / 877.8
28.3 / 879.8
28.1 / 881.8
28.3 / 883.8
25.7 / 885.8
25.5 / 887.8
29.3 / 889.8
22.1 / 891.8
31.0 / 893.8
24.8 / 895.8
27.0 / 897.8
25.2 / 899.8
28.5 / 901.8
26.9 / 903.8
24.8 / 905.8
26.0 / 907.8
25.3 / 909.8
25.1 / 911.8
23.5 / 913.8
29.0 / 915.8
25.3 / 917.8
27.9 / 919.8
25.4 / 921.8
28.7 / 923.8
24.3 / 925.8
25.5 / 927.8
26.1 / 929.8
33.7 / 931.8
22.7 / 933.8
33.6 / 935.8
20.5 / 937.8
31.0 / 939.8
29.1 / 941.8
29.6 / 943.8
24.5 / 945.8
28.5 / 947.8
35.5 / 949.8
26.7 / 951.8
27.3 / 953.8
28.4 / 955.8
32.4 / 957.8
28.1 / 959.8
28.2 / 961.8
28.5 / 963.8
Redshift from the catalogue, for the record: 0.76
